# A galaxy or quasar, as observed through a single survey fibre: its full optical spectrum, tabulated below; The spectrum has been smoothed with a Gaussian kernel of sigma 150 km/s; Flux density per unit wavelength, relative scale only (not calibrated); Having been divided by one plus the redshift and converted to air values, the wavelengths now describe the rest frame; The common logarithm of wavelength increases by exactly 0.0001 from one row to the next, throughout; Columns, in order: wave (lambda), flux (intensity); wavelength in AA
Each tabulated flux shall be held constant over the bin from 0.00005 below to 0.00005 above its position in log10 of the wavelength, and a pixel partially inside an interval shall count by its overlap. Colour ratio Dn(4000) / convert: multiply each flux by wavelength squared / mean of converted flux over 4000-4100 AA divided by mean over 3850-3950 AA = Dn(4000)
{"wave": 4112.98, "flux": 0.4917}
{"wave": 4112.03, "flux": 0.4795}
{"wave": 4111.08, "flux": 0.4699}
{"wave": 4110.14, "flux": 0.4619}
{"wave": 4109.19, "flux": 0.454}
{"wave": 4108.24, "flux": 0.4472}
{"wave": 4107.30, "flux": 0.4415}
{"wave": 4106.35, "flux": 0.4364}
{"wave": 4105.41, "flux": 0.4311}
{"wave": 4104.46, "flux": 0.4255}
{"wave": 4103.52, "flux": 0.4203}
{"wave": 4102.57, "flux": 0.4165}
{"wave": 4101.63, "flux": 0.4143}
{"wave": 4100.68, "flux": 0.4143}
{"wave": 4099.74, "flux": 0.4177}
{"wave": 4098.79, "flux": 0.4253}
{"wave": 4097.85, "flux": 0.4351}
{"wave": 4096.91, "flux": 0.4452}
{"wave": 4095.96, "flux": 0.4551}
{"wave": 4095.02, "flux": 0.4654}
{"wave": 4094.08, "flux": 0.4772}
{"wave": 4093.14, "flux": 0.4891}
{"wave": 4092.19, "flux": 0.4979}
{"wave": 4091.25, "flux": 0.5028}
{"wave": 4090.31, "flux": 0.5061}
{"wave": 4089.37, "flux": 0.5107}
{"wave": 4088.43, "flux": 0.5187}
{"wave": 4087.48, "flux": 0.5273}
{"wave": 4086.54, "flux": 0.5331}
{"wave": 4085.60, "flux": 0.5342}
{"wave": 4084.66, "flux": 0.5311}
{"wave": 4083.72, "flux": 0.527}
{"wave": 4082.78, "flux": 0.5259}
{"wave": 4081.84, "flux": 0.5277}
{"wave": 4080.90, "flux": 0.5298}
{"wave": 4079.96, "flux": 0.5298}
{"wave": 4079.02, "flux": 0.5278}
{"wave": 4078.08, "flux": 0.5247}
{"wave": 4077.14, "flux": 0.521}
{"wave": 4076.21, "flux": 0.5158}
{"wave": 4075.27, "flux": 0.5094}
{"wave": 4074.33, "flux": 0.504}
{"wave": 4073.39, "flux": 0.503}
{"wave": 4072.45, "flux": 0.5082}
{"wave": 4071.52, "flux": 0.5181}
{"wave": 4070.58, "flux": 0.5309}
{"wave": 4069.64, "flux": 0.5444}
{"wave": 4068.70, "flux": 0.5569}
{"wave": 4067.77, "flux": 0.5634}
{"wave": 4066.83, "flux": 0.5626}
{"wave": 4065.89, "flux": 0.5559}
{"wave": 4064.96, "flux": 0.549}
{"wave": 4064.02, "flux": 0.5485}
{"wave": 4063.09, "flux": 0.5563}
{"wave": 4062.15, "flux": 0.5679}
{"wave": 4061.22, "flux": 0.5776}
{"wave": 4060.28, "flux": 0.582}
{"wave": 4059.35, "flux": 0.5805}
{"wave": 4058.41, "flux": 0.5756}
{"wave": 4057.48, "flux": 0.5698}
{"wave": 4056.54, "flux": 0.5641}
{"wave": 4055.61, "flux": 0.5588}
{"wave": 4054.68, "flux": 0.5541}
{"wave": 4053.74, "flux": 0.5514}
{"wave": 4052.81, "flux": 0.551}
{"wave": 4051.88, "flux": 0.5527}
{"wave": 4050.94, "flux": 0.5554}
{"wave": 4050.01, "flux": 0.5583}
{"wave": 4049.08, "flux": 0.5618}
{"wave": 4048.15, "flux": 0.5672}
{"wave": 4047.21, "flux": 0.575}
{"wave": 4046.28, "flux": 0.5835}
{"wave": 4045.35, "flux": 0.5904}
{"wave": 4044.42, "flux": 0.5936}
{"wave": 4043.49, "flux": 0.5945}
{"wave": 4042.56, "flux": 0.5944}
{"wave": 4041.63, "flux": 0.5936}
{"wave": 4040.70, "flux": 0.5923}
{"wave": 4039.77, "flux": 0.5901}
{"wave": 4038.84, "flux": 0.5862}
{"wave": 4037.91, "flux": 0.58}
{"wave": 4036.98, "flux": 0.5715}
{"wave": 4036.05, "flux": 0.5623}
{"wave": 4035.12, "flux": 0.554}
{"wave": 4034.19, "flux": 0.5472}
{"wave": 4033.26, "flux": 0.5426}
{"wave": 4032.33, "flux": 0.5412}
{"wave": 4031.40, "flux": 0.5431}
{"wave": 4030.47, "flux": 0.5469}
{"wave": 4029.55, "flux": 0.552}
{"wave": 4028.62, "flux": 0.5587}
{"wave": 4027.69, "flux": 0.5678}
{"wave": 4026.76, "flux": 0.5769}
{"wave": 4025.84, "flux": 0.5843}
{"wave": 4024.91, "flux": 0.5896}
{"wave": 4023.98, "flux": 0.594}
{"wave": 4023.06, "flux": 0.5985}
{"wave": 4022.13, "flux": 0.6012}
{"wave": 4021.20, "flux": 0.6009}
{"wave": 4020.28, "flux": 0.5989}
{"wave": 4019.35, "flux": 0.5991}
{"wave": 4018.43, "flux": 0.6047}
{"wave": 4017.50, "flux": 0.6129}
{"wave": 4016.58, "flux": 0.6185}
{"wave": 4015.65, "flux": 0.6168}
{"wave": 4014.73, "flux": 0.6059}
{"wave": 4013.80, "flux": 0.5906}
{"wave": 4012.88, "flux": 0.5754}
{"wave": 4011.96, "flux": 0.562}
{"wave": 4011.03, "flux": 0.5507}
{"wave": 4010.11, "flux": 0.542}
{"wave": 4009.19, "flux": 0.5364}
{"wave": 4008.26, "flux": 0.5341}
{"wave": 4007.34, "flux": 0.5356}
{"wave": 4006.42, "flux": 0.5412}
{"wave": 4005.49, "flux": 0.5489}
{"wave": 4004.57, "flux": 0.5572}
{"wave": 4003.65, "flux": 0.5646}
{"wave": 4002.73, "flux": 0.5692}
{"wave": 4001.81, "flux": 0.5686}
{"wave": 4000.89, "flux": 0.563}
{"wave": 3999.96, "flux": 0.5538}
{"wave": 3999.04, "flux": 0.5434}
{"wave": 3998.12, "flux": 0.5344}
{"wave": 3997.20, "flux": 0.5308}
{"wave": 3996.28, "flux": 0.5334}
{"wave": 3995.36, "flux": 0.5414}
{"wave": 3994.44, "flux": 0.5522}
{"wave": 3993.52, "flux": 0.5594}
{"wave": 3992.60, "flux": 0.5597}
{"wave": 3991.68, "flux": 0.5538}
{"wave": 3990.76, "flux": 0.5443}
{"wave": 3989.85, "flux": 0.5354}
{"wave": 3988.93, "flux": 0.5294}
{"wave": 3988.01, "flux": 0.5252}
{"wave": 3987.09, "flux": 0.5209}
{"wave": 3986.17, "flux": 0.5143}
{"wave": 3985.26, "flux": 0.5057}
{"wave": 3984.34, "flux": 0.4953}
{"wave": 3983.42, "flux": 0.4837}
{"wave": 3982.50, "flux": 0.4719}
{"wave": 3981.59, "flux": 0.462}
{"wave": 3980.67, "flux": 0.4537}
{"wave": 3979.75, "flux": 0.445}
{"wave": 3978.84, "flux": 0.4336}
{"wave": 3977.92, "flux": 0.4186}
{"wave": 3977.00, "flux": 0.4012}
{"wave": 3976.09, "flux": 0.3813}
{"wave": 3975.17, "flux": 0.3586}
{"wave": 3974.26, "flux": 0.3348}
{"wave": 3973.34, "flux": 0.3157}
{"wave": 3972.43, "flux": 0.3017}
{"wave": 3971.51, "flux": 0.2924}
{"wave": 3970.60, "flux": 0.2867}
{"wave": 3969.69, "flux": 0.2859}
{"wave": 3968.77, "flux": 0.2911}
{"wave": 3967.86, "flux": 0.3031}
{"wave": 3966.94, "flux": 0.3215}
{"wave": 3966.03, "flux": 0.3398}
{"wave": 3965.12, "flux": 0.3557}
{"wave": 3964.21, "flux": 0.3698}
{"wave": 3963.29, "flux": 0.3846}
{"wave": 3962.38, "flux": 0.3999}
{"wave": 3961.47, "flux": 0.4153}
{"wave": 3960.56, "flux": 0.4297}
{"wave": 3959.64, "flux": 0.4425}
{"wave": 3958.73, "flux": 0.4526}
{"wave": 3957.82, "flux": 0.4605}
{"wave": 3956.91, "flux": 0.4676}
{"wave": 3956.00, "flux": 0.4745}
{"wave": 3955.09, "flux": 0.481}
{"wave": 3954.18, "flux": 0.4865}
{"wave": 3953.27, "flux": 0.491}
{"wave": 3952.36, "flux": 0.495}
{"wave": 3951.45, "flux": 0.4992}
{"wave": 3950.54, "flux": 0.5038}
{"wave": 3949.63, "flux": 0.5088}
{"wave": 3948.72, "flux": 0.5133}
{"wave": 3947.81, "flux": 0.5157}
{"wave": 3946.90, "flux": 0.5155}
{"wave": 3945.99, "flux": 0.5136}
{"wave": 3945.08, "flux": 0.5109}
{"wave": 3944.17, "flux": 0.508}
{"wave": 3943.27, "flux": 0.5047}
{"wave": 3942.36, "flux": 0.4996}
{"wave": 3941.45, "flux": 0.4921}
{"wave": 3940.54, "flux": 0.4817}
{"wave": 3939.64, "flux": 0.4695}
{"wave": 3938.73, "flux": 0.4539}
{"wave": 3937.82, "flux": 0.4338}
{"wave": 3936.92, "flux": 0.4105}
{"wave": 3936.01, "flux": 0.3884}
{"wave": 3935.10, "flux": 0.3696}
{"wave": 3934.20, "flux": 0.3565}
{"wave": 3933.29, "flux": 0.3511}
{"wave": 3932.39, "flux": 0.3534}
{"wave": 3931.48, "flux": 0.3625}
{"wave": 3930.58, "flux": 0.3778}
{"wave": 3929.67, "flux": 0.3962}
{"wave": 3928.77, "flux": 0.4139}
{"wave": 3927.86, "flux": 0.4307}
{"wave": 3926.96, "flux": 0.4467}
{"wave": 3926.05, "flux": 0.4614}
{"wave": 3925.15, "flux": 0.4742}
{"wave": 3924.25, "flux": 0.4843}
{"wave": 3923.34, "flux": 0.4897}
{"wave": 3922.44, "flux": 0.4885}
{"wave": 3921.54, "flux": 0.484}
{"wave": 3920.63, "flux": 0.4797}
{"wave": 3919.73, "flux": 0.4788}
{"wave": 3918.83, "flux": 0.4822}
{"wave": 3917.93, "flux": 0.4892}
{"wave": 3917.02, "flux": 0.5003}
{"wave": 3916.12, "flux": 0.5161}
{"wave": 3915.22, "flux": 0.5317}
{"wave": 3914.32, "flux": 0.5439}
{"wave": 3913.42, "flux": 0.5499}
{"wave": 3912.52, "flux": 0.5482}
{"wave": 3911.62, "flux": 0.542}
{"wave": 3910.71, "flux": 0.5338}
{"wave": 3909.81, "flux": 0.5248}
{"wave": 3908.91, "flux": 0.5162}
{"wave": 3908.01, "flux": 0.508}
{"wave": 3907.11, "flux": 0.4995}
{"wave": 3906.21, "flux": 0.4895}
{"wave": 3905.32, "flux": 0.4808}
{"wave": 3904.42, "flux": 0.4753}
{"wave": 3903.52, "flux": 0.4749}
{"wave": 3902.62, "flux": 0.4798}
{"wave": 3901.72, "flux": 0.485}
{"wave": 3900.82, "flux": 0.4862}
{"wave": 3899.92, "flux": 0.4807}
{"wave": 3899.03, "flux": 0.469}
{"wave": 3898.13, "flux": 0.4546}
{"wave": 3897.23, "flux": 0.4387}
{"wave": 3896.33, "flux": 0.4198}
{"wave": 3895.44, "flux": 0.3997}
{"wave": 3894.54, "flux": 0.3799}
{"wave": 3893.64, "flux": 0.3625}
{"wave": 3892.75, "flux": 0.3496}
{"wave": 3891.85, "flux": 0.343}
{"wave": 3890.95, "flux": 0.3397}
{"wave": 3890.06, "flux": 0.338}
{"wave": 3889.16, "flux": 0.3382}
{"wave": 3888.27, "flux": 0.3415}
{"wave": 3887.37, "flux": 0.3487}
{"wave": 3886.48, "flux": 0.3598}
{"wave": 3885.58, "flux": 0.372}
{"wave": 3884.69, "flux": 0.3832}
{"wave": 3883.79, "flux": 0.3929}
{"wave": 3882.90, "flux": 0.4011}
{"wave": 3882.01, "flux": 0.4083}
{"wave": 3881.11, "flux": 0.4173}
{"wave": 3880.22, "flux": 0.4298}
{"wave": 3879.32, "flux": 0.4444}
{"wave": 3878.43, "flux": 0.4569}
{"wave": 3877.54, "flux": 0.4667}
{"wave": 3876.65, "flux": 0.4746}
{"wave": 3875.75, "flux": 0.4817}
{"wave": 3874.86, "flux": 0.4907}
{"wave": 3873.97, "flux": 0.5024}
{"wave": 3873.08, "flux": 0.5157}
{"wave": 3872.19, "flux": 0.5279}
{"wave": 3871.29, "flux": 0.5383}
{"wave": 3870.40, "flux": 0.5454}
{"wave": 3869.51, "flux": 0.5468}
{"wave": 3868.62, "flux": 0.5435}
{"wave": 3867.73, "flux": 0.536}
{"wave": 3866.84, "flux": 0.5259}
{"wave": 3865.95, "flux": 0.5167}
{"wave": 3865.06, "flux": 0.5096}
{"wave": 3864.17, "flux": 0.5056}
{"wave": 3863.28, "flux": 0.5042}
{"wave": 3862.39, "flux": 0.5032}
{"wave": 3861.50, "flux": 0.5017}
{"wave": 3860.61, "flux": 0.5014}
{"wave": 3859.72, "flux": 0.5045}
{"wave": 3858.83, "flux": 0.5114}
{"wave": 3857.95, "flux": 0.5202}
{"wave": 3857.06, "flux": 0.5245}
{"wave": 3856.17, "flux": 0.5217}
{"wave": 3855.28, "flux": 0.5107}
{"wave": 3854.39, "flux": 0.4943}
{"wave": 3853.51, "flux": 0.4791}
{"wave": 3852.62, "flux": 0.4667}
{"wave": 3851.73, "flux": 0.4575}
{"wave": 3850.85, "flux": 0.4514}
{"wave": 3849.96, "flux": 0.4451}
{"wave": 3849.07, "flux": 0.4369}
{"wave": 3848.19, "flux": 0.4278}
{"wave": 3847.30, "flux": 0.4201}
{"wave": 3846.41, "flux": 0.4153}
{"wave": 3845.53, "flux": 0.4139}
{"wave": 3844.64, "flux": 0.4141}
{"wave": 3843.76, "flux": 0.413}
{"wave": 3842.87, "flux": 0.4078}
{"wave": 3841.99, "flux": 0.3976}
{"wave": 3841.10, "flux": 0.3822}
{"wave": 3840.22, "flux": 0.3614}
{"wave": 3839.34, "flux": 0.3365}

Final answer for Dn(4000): 1.3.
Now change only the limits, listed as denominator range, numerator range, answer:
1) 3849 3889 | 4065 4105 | 1.18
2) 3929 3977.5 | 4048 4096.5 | 1.36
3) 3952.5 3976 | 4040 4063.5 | 1.56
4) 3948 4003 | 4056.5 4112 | 1.16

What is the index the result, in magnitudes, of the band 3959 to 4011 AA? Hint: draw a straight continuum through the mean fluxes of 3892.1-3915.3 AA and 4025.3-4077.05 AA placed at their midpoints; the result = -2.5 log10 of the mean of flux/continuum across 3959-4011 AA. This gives 0.13 mag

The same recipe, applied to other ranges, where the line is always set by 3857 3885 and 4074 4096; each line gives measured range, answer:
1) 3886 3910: 0.151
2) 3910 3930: 0.009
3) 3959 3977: 0.386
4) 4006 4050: -0.138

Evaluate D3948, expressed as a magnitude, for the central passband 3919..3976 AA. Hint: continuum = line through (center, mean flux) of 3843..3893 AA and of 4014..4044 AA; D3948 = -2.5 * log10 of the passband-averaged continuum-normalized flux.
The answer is 0.21 mag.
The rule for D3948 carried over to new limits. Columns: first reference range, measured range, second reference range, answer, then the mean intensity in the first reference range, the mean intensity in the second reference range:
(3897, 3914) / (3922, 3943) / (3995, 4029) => 0.197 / 0.498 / 0.571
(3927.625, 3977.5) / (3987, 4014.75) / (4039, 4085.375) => -0.154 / 0.417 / 0.553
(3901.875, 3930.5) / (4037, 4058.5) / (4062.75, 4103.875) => -0.148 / 0.489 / 0.504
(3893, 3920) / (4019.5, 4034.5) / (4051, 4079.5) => -0.081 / 0.484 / 0.546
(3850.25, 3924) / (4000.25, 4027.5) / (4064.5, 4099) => -0.158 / 0.471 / 0.514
